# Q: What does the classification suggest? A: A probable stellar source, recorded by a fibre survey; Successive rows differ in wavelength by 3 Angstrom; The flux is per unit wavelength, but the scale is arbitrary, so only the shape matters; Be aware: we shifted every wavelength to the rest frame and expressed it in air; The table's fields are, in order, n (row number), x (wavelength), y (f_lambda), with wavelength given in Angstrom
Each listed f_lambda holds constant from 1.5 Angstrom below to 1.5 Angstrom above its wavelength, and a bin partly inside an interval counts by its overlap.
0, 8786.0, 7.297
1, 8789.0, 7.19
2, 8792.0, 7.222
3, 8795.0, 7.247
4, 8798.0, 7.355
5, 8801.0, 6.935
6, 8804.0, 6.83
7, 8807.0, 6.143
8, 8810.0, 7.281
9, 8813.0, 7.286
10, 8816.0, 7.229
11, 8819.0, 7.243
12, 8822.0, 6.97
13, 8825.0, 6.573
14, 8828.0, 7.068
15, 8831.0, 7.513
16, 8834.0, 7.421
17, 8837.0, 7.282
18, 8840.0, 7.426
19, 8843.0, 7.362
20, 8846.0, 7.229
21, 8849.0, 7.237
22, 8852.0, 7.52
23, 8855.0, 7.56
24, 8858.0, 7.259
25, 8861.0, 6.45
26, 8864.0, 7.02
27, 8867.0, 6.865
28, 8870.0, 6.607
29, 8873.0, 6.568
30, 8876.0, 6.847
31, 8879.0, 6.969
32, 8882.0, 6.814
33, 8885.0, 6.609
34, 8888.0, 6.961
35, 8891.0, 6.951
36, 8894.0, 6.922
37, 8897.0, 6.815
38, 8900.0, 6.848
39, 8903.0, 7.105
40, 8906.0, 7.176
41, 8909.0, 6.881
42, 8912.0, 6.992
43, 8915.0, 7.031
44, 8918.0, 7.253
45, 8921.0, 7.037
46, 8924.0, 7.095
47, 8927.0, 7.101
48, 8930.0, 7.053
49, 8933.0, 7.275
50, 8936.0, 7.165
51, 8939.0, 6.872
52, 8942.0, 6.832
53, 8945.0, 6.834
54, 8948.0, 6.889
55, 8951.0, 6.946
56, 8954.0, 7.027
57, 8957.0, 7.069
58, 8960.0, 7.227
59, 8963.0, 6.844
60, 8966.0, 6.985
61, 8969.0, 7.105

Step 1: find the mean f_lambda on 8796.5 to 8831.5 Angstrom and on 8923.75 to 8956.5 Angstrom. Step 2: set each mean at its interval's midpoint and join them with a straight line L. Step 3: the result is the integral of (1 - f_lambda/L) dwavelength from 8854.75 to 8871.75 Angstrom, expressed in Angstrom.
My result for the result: 0.3 Angstrom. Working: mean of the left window 7.02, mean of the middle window 6.91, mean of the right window 7.01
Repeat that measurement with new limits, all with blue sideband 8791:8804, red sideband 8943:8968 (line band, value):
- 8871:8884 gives 0.51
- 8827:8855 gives -1.01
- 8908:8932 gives -0.17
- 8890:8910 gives 0.22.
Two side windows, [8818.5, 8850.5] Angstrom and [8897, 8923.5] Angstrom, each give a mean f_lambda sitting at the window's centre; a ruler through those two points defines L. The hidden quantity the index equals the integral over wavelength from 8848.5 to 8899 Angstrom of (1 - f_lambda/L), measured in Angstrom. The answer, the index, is 1.3 Angstrom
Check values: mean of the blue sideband 7.21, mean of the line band 6.93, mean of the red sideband 7.03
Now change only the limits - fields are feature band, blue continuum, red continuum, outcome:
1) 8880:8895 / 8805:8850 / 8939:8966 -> 0.43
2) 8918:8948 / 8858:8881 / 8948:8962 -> -0.25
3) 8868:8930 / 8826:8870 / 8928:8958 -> 1.39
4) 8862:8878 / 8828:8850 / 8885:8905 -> 0.74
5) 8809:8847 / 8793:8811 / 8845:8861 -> -0.51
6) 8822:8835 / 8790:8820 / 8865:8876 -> -0.31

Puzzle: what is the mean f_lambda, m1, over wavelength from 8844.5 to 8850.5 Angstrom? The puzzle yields 7.23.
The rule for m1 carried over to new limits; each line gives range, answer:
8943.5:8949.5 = 6.86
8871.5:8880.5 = 6.79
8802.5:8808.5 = 6.49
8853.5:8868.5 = 7.03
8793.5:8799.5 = 7.3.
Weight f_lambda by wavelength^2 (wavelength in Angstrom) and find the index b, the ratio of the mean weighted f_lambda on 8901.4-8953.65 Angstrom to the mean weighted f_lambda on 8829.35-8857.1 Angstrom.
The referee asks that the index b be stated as 0.97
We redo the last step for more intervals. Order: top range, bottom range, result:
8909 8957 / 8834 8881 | 1.01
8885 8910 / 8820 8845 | 0.98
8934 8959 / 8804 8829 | 1.03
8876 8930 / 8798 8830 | 1.02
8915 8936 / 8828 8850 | 0.99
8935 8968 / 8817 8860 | 0.99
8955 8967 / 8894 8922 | 1.02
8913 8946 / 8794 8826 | 1.03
